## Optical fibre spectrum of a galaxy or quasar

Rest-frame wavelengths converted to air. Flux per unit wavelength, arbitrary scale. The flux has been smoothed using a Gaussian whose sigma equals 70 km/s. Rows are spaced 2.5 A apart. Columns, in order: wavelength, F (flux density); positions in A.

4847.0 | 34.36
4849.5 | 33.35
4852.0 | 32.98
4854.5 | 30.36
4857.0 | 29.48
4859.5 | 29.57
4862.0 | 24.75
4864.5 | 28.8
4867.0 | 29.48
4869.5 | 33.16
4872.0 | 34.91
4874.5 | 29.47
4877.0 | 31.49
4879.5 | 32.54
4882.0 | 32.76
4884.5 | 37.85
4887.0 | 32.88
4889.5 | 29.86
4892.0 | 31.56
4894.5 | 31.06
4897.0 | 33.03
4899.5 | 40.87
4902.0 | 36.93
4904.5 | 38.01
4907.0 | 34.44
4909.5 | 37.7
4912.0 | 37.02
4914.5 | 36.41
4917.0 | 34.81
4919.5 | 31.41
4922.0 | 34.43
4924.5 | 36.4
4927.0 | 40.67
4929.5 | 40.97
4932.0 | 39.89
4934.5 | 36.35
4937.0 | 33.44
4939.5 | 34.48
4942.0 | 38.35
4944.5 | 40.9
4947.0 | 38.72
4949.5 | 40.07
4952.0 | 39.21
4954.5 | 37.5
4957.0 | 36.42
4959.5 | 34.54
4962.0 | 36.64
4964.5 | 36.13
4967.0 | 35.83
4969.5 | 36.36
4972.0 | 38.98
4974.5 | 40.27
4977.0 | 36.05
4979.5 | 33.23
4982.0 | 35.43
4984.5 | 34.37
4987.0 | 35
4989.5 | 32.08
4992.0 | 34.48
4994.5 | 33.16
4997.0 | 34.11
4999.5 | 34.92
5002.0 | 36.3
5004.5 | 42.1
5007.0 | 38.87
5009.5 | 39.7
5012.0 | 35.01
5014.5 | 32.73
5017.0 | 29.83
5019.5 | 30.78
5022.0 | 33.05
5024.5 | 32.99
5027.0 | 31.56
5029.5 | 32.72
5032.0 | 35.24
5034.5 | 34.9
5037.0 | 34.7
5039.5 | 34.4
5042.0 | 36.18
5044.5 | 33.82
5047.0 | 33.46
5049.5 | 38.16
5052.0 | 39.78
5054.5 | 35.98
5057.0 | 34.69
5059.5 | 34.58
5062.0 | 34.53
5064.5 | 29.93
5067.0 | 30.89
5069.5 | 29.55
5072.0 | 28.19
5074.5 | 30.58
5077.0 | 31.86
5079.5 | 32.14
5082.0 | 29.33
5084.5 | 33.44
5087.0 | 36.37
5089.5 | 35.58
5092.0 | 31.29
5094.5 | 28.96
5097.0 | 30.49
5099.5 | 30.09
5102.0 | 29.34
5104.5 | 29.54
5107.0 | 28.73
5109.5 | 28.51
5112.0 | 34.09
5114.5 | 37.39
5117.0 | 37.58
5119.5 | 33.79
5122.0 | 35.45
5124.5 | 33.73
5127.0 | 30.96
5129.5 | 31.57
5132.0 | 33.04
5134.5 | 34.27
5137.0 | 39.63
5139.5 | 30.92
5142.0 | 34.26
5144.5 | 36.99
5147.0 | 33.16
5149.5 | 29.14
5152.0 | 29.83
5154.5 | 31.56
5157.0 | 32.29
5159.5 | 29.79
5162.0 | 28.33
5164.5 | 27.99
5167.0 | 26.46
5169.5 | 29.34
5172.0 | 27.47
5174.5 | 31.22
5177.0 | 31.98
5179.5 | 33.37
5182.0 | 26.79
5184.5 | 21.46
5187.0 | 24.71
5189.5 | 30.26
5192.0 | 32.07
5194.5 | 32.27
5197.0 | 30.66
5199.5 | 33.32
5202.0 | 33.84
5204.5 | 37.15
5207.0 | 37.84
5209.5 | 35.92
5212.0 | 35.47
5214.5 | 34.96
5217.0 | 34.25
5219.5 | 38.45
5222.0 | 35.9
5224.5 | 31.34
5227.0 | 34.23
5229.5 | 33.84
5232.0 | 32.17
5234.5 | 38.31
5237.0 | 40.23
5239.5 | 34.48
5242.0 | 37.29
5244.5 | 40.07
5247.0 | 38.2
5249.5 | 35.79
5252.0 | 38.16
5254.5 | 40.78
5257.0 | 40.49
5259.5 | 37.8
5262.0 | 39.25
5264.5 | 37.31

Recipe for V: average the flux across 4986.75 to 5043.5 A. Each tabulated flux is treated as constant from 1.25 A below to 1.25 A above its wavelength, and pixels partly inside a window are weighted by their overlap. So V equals 34.5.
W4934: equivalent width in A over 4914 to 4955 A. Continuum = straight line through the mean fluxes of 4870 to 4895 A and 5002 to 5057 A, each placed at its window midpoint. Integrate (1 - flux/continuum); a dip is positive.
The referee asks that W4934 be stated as -4.8 A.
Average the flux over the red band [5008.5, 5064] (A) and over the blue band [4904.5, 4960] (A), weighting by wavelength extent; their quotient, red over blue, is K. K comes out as 0.93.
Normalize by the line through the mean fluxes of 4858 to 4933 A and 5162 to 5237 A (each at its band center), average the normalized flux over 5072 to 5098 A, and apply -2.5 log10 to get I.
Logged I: 0.04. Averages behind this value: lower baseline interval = 34.1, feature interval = 31.8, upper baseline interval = 32.2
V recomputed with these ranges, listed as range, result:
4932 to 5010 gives 36.6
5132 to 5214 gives 31.6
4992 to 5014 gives 36.5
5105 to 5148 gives 33.7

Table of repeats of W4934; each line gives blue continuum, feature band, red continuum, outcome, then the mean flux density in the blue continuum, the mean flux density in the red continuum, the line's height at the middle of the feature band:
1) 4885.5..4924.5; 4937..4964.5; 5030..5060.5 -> -1.9 A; 34.8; 35.4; 35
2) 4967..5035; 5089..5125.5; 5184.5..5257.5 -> 2.9 A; 35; 35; 35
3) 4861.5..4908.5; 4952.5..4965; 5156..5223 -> -1.4 A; 33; 31.6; 32.7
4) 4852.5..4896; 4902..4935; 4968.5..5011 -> -3.7 A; 31.2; 36.2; 33.1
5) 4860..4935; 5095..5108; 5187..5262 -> 2.0 A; 34.3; 35.6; 35.1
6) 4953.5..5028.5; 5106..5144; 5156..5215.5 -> -1.6 A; 35.3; 31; 32.3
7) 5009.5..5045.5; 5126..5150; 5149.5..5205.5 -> -2.0 A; 33.6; 30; 31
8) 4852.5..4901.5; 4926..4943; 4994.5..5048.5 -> -2.4 A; 31.9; 34.6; 33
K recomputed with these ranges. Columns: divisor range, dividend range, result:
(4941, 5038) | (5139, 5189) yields 0.84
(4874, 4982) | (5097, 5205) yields 0.87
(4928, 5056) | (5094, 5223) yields 0.89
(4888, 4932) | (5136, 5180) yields 0.87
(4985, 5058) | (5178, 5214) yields 0.91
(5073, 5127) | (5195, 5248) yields 1.10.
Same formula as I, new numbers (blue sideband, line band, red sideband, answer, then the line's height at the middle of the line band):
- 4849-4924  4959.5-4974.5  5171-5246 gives -0.12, 33.2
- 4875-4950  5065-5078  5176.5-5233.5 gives 0.13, 34.1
